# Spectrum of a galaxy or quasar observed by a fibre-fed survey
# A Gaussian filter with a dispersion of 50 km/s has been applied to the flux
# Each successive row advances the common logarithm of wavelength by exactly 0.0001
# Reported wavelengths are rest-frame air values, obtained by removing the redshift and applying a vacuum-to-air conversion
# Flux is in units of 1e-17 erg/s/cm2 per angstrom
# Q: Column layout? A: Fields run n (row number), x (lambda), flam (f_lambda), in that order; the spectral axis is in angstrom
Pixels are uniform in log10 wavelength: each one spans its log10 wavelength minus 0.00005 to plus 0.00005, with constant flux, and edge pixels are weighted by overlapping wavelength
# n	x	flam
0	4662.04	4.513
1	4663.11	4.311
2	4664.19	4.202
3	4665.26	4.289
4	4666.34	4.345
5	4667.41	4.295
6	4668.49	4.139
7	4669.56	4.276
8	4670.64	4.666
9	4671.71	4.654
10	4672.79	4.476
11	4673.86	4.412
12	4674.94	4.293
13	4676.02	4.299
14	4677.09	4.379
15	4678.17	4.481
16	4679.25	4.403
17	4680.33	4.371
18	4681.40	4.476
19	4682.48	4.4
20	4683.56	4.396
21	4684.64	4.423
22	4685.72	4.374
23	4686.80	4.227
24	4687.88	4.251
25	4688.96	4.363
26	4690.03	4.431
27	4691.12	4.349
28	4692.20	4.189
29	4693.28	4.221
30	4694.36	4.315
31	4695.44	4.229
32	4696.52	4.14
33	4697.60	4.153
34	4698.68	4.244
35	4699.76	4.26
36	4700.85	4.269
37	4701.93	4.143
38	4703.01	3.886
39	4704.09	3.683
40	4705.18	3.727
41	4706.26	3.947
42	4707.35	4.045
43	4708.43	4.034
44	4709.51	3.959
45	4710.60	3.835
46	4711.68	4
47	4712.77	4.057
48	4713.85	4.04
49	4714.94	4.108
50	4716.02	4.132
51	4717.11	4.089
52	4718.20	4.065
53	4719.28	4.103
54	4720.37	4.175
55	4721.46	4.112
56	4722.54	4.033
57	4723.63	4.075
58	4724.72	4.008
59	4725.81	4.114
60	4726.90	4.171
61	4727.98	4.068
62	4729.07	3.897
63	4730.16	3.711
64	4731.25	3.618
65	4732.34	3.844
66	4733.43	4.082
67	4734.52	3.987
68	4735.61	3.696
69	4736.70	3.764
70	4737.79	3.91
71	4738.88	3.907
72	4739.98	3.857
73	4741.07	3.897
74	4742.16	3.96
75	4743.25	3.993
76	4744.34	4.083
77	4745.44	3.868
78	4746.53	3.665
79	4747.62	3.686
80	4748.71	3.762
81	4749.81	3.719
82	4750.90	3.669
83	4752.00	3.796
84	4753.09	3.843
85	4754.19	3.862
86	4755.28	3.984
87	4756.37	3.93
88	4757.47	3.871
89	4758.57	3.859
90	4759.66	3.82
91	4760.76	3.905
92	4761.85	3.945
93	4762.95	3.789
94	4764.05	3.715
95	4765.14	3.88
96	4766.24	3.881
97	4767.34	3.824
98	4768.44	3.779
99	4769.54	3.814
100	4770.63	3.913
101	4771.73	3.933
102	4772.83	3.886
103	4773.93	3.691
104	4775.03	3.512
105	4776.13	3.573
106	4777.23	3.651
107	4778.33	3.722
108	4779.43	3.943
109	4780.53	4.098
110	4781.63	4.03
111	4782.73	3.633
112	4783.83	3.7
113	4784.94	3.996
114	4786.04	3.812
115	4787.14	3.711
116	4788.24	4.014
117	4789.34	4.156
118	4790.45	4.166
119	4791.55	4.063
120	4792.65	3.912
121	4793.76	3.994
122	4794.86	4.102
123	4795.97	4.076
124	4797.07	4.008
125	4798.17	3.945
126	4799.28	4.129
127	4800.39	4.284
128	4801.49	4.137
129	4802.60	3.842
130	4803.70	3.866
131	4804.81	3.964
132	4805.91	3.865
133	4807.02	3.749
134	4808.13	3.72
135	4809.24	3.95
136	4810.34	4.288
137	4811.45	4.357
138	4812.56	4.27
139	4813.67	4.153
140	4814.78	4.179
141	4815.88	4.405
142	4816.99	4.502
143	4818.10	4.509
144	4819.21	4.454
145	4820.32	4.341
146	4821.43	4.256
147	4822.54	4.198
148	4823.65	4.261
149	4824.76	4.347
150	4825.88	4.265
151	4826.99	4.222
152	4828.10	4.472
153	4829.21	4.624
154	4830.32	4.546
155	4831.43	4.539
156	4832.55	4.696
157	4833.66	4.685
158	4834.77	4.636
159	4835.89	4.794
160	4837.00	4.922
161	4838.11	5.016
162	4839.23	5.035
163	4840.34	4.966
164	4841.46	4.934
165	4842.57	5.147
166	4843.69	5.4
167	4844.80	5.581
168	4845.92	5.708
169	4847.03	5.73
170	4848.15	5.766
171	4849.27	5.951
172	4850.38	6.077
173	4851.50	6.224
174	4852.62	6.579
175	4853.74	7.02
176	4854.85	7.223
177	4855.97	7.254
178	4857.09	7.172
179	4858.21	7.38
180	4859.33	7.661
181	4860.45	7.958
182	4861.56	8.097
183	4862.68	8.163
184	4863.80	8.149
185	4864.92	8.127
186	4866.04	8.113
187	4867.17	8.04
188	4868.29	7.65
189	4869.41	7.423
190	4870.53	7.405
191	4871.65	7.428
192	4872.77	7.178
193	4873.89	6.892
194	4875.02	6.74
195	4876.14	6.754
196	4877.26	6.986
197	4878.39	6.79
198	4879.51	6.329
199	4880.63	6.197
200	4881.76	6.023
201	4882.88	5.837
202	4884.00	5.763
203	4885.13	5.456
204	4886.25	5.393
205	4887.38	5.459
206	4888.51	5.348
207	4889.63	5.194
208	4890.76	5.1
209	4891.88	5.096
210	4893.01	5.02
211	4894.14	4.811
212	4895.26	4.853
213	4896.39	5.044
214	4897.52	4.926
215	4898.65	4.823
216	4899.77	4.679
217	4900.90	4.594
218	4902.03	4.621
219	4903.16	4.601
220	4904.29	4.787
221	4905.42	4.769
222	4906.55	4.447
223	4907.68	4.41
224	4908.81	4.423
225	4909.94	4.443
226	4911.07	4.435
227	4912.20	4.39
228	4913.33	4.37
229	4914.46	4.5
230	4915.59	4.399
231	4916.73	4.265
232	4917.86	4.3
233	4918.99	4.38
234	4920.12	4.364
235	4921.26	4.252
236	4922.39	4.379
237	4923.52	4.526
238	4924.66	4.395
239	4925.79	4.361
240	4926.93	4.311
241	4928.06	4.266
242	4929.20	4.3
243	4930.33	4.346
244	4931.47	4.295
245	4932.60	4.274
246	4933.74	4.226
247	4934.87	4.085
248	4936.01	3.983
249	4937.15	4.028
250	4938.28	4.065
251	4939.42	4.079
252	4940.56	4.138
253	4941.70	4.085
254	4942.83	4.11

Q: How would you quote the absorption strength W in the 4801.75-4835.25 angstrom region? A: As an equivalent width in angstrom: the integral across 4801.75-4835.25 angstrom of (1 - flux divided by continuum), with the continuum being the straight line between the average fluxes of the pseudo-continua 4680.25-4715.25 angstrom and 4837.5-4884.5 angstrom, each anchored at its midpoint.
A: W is 9.7 angstrom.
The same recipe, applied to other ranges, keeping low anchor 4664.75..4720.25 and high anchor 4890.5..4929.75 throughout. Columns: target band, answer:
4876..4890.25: -4.49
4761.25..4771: 1.12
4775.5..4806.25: 3.03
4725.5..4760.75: 3.51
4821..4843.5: -1.04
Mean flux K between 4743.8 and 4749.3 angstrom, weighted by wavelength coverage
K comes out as 3.81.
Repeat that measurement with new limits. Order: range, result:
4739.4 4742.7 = 3.9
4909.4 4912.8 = 4.43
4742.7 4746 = 3.98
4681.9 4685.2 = 4.4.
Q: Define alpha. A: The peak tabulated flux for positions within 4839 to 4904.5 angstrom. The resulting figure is 8.163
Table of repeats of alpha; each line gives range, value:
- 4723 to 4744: 4.171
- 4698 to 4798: 4.269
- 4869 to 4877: 7.428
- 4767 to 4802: 4.284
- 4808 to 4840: 5.035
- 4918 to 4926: 4.526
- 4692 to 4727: 4.315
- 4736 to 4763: 4.083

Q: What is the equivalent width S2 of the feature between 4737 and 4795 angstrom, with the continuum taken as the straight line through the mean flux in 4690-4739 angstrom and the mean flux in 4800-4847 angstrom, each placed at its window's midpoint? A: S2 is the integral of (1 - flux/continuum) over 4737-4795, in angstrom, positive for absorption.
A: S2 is 5.4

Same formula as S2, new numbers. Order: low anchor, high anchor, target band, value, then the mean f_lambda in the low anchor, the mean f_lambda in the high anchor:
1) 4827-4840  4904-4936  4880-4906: -3.9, 4.71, 4.37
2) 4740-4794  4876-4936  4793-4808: 0.4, 3.85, 4.85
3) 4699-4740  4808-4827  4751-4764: 0.8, 3.99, 4.27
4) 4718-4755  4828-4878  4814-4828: 3.3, 3.91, 6.35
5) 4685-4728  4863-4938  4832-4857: -3.4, 4.12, 5.3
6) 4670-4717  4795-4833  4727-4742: 1.2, 4.22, 4.22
